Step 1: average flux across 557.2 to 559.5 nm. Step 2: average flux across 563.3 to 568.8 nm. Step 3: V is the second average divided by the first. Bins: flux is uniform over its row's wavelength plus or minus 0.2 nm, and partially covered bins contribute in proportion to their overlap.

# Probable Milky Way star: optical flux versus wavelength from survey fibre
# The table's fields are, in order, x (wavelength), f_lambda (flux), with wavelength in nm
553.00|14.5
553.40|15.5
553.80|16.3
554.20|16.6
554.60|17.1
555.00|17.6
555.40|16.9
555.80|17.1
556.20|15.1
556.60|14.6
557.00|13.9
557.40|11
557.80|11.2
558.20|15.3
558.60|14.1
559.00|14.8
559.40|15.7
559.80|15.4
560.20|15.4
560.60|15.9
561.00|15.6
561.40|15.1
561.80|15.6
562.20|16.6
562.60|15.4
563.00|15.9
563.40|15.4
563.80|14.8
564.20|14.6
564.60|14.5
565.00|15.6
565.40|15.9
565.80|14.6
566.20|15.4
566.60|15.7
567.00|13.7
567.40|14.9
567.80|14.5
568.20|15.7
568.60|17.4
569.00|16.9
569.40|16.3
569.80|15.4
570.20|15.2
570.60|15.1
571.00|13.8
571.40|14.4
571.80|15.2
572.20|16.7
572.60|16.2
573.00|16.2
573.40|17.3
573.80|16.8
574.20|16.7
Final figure 1.1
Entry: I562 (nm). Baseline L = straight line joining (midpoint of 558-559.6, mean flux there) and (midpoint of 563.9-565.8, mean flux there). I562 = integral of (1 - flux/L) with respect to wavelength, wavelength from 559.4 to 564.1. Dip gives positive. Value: -0.162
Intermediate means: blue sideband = 15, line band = 15.5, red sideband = 15.1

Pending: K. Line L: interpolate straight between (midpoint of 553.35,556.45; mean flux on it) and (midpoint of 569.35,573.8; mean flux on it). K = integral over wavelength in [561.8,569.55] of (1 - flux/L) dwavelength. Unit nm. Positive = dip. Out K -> 0.244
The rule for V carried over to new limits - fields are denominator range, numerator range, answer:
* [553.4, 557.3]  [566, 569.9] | 0.98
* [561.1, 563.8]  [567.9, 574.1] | 1.02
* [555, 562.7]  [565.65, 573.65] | 1.03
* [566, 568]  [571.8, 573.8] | 1.11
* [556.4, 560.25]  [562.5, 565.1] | 1.07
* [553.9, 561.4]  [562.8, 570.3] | 1.01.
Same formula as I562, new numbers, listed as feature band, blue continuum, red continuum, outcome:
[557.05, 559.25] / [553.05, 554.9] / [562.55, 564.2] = 0.34 nm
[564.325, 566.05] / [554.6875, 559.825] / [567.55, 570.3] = 0.05 nm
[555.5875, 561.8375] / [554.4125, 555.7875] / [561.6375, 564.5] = 0.63 nm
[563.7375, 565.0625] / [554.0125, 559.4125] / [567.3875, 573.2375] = 0.05 nm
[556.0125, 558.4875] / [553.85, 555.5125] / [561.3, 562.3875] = 0.45 nm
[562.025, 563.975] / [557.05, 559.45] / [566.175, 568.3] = -0.18 nm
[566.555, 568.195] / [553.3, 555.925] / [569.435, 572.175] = 0.07 nm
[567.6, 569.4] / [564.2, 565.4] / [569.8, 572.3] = -0.13 nm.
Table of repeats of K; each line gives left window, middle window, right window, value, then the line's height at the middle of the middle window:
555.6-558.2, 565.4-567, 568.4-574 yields 0.010 nm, 15.2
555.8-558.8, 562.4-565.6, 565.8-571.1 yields -0.108 nm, 14.8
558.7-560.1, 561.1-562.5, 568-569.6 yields -0.014 nm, 15.6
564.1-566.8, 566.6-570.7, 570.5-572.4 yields -0.112 nm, 15.1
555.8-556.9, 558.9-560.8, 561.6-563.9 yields -0.005 nm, 15.4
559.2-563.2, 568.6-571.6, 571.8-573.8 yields 0.156 nm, 16.3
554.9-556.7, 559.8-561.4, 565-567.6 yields 0.019 nm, 15.7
